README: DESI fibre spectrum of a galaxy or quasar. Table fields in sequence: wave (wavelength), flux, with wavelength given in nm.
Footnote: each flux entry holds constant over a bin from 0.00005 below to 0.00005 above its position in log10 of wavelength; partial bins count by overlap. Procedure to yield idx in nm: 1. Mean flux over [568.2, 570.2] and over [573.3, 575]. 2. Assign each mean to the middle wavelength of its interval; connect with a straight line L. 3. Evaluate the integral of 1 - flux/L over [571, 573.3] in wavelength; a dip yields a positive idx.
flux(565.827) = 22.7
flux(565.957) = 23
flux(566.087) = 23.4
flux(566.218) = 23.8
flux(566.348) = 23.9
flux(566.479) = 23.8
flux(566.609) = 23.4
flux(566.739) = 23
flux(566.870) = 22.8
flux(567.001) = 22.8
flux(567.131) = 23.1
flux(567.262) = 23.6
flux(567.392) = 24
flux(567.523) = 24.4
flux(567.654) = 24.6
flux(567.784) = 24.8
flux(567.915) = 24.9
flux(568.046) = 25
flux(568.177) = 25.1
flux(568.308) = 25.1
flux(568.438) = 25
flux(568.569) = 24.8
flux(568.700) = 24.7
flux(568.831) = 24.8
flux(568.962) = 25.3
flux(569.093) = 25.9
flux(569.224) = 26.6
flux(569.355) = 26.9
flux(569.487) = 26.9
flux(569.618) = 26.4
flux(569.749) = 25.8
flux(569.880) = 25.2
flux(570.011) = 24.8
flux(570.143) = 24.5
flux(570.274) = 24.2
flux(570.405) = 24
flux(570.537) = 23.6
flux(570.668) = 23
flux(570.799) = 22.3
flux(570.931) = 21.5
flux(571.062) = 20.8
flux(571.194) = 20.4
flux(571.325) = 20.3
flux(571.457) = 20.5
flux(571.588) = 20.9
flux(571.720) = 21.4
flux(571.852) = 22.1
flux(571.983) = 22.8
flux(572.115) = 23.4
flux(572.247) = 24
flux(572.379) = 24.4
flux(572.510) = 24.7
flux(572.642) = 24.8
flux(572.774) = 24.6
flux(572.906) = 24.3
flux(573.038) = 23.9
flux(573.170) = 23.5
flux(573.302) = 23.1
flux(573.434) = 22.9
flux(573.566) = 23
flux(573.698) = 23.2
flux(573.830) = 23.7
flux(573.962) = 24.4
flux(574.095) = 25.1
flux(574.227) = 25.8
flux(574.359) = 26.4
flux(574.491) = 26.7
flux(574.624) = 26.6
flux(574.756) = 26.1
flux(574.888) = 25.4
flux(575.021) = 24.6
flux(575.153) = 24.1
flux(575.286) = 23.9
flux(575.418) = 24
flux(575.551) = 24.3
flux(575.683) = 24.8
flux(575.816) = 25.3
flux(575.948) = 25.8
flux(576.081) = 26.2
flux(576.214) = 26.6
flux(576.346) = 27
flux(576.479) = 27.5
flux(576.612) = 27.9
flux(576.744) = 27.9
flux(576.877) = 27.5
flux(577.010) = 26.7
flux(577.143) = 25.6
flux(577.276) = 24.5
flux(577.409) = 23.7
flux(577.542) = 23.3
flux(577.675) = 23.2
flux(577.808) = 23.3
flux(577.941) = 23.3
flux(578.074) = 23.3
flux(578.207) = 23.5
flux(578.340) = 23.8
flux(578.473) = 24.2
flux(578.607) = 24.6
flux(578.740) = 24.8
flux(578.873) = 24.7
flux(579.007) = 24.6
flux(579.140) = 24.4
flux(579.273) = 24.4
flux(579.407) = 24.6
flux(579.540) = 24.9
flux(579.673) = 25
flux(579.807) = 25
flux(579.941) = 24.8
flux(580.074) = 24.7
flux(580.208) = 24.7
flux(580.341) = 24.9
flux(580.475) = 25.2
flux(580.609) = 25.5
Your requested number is 0.21 nm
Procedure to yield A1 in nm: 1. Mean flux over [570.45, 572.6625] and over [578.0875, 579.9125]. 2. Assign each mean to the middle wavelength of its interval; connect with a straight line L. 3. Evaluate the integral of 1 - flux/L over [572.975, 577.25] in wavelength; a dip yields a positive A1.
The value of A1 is -0.35 nm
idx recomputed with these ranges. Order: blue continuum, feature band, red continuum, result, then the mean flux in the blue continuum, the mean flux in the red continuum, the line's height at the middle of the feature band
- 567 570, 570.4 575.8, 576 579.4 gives 0.30 nm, 25.1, 25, 25.1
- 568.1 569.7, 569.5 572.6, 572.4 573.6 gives 0.20 nm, 25.6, 23.9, 24.7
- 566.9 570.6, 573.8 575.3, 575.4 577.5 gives 0.02 nm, 24.9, 26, 25.7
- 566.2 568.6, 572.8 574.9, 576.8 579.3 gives -0.03 nm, 24.1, 24.4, 24.3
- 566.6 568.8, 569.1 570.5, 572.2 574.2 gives -0.08 nm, 24.2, 24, 24.1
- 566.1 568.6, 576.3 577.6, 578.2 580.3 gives -0.09 nm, 24.1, 24.6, 24.5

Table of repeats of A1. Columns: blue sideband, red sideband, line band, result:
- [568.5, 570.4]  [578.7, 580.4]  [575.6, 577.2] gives -0.10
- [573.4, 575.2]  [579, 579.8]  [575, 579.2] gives -0.03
